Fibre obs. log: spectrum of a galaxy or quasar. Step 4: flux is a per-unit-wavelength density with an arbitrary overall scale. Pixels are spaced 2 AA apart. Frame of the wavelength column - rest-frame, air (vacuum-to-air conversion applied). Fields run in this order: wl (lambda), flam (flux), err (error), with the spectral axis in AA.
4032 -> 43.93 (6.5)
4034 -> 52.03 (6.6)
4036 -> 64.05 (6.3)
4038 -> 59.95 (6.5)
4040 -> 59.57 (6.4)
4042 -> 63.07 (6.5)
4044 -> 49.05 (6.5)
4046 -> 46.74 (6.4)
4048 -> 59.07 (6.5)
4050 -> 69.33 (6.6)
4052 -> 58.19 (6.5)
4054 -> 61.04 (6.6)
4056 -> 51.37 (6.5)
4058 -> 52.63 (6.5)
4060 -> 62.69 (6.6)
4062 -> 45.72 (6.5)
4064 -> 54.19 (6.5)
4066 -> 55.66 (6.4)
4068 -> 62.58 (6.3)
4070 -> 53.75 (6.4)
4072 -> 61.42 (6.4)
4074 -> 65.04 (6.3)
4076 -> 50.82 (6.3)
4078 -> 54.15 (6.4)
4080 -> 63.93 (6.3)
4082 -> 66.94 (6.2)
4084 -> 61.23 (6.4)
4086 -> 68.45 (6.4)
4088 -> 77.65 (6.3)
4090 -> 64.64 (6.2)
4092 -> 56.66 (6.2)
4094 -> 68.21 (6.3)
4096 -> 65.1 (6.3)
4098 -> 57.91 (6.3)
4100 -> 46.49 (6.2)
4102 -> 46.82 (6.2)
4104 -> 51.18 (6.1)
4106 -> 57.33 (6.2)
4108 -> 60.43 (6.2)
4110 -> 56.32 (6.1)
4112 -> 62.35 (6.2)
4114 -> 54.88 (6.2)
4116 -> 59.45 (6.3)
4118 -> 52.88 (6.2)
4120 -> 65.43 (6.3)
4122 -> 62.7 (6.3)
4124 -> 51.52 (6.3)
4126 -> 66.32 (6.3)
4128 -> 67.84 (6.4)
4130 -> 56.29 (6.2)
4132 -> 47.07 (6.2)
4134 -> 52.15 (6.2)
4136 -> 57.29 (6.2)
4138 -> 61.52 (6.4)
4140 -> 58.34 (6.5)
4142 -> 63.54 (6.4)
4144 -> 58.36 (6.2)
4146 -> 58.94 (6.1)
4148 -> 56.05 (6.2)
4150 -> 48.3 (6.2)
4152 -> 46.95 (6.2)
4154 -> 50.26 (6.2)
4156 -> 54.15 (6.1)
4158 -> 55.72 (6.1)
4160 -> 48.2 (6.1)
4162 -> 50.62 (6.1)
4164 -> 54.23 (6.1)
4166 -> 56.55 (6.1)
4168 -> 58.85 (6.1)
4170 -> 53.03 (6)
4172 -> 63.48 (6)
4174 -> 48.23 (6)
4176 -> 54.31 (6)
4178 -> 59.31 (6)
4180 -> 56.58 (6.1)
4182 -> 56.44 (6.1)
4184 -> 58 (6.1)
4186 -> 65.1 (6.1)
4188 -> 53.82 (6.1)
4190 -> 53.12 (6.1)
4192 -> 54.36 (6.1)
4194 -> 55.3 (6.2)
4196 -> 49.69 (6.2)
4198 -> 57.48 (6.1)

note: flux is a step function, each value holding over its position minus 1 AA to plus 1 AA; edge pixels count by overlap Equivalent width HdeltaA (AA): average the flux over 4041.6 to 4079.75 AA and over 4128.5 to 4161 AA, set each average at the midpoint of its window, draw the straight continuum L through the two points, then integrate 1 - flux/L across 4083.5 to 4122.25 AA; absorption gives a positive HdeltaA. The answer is -2.8 AA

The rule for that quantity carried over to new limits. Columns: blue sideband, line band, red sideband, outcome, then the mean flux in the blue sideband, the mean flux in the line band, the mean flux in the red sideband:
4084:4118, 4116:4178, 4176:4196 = 1.9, 59.5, 56.1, 56.4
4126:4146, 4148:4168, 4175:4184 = 1.9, 58.5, 52.2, 56.8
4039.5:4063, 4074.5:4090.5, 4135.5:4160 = -2.1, 56.5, 63.5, 55.4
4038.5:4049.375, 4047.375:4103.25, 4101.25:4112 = -3.6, 56.2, 59.3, 55.3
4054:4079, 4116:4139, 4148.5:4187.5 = -1.3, 56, 58.3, 54.7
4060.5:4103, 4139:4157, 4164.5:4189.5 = 0.8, 59.4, 55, 56.8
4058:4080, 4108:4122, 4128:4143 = -0.4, 56.8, 59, 57.3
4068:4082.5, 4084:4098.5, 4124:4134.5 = -1.6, 59.4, 65.5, 57.6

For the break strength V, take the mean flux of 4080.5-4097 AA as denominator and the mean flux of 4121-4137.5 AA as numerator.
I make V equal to 0.9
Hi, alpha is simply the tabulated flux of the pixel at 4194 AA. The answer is 55.3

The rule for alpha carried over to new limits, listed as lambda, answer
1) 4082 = 66.94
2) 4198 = 57.48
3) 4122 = 62.7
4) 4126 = 66.32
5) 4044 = 49.05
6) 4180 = 56.58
